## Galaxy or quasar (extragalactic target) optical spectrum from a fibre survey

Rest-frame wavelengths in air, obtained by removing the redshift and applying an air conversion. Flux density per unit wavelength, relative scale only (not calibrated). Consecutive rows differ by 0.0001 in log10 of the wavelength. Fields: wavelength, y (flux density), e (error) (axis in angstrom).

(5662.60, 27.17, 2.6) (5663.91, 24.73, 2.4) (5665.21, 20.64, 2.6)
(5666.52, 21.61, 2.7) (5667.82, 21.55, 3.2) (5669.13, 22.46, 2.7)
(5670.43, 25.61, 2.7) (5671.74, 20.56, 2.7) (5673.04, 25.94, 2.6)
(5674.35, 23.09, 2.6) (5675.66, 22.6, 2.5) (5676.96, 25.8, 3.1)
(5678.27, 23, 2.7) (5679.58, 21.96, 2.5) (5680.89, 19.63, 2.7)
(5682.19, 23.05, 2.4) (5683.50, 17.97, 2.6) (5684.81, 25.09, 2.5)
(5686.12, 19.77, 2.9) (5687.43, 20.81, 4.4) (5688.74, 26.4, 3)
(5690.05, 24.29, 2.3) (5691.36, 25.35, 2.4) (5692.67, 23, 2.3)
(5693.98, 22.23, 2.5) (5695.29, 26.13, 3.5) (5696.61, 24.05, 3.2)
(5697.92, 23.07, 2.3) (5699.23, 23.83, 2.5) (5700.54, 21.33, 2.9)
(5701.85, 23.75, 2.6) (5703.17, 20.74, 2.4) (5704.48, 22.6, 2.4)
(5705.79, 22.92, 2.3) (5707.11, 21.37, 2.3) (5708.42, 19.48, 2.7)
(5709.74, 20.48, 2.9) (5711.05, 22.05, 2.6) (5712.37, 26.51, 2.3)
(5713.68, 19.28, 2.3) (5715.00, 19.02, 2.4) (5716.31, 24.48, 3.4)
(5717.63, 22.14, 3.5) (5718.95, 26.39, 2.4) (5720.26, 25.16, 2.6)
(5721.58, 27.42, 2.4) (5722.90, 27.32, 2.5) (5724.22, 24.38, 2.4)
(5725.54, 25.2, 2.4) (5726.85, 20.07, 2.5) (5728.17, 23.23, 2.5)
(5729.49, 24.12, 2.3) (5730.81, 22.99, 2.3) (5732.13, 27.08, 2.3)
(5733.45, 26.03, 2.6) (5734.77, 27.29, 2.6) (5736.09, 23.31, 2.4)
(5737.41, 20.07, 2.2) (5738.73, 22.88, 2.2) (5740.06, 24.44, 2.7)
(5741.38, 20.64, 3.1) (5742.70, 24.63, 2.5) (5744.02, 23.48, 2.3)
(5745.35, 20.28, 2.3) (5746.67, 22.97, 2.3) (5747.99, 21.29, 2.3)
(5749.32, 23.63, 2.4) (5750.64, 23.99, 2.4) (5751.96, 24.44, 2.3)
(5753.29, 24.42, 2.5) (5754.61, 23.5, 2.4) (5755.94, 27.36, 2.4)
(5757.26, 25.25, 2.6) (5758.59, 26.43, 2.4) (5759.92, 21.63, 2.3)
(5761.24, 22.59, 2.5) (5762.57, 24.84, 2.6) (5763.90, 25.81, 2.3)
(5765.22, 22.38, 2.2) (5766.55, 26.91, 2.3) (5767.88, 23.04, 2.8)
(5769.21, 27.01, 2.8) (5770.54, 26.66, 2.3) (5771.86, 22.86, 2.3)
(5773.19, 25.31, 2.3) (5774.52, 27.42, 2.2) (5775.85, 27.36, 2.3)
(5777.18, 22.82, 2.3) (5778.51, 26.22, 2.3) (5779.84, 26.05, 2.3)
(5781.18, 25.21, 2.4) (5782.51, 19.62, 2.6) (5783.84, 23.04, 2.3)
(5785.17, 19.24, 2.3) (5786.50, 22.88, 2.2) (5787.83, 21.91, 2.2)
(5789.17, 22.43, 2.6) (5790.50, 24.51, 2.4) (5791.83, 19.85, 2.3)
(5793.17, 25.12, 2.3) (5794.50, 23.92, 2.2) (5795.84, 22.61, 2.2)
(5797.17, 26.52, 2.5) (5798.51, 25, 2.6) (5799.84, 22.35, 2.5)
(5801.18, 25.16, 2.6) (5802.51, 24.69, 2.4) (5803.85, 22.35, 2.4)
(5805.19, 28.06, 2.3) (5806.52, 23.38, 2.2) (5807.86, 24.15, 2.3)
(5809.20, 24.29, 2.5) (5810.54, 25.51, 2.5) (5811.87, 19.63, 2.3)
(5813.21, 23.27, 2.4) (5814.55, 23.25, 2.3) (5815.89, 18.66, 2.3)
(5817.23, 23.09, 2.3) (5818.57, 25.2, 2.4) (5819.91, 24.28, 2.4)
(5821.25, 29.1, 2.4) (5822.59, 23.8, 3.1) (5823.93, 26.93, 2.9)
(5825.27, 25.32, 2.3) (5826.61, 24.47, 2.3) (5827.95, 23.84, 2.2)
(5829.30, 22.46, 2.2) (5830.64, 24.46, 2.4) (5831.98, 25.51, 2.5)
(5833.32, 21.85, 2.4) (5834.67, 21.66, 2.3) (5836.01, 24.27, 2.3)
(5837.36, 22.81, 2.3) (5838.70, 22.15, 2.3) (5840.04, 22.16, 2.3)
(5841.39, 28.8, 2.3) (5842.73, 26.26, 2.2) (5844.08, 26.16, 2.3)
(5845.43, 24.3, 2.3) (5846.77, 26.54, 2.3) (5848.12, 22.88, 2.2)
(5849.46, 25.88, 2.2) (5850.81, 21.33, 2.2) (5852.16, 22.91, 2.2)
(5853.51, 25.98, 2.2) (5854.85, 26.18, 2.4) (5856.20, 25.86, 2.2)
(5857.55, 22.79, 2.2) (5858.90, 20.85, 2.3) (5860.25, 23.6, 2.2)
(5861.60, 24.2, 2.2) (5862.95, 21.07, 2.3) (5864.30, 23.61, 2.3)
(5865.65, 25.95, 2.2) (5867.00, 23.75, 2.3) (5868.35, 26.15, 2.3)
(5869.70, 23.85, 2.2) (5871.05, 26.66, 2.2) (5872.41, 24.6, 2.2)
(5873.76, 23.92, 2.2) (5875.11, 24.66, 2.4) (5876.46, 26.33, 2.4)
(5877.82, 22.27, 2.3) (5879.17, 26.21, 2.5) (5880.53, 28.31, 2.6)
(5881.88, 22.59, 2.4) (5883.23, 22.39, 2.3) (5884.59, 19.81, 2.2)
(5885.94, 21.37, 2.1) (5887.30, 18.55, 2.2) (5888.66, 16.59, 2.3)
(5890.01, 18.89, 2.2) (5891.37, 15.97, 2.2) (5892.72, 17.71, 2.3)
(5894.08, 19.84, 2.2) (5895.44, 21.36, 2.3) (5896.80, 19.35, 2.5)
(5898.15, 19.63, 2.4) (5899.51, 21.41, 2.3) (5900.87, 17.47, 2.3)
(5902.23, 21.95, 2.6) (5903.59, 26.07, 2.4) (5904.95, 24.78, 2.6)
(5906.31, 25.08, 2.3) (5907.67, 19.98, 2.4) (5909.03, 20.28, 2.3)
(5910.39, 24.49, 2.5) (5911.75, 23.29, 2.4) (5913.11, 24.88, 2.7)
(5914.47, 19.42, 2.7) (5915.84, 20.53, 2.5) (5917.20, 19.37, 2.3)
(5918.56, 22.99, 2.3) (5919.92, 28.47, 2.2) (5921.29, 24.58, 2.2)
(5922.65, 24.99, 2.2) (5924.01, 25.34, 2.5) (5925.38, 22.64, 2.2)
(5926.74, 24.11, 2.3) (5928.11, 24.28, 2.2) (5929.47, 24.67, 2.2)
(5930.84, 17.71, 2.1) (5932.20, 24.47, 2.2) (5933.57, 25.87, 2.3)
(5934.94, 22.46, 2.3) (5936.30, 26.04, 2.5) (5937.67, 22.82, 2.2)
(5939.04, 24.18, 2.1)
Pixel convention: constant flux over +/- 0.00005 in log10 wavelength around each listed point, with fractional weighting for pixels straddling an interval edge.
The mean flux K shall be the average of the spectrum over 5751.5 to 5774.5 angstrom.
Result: 24.8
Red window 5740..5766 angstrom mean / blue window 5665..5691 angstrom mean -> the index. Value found 1.05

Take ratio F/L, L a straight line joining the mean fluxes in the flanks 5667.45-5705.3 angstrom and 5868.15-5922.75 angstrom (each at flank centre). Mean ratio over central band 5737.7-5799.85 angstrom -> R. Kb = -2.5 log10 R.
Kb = -0.055 mag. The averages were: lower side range 23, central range 23.9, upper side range 22.3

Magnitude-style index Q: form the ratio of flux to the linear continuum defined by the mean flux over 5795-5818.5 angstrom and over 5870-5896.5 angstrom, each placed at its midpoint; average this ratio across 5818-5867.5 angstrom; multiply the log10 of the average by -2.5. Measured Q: -0.07 mag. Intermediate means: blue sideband 23.7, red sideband 22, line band 24.3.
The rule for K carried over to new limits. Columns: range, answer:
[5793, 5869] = 24.1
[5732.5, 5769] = 23.9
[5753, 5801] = 24.2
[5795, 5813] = 24.1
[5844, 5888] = 23.9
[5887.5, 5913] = 20.8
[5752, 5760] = 24.9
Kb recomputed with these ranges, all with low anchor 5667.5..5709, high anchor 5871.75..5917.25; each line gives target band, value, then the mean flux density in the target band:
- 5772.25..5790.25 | -0.07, 23.8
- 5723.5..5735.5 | -0.09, 24.5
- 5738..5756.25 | -0.04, 23.3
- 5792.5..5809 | -0.10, 24.4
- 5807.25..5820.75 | -0.05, 23.2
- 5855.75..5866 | -0.07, 23.4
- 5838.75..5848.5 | -0.14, 25.2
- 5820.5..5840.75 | -0.09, 24.1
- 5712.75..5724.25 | -0.06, 24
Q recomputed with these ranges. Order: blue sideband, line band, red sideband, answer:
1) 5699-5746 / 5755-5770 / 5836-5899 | -0.073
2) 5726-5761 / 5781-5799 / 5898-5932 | 0.025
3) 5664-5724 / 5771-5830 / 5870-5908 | -0.072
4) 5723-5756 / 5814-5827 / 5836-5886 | -0.017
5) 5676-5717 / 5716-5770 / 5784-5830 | -0.051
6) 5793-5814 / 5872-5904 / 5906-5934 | 0.094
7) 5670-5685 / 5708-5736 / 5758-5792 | -0.023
